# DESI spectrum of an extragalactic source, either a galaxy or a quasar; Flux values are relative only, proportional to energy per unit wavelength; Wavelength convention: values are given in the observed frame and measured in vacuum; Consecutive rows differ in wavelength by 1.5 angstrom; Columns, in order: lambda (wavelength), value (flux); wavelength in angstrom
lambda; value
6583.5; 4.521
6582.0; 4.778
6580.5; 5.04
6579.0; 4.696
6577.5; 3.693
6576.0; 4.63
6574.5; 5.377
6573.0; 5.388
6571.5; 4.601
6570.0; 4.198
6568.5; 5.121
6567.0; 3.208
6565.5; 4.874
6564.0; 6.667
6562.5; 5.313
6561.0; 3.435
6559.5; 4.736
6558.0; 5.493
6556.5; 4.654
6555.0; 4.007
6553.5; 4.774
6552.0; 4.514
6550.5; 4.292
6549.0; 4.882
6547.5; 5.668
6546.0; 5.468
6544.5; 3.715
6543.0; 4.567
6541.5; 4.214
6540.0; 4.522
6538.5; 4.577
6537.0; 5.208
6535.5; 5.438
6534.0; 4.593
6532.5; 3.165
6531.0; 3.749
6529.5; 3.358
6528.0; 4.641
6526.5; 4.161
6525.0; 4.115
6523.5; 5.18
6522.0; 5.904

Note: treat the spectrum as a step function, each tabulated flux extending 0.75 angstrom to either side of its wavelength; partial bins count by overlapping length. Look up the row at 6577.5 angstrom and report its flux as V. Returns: 3.693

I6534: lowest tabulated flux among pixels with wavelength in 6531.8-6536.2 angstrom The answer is 3.165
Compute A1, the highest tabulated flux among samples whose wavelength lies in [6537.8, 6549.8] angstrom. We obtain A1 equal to 5.668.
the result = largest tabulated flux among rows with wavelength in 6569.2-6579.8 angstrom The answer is 5.388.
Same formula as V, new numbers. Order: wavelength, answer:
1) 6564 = 6.667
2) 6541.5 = 4.214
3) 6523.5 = 5.18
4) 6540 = 4.522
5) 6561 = 3.435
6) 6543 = 4.567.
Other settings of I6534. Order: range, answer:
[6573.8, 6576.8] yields 4.63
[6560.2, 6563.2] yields 3.435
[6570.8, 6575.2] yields 4.601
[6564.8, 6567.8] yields 3.208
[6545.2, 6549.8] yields 4.882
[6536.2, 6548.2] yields 3.715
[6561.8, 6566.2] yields 4.874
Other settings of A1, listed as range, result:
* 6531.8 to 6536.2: 5.438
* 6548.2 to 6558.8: 5.493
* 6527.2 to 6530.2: 4.641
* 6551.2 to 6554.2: 4.774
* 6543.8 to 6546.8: 5.468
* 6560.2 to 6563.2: 5.313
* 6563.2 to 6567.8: 6.667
